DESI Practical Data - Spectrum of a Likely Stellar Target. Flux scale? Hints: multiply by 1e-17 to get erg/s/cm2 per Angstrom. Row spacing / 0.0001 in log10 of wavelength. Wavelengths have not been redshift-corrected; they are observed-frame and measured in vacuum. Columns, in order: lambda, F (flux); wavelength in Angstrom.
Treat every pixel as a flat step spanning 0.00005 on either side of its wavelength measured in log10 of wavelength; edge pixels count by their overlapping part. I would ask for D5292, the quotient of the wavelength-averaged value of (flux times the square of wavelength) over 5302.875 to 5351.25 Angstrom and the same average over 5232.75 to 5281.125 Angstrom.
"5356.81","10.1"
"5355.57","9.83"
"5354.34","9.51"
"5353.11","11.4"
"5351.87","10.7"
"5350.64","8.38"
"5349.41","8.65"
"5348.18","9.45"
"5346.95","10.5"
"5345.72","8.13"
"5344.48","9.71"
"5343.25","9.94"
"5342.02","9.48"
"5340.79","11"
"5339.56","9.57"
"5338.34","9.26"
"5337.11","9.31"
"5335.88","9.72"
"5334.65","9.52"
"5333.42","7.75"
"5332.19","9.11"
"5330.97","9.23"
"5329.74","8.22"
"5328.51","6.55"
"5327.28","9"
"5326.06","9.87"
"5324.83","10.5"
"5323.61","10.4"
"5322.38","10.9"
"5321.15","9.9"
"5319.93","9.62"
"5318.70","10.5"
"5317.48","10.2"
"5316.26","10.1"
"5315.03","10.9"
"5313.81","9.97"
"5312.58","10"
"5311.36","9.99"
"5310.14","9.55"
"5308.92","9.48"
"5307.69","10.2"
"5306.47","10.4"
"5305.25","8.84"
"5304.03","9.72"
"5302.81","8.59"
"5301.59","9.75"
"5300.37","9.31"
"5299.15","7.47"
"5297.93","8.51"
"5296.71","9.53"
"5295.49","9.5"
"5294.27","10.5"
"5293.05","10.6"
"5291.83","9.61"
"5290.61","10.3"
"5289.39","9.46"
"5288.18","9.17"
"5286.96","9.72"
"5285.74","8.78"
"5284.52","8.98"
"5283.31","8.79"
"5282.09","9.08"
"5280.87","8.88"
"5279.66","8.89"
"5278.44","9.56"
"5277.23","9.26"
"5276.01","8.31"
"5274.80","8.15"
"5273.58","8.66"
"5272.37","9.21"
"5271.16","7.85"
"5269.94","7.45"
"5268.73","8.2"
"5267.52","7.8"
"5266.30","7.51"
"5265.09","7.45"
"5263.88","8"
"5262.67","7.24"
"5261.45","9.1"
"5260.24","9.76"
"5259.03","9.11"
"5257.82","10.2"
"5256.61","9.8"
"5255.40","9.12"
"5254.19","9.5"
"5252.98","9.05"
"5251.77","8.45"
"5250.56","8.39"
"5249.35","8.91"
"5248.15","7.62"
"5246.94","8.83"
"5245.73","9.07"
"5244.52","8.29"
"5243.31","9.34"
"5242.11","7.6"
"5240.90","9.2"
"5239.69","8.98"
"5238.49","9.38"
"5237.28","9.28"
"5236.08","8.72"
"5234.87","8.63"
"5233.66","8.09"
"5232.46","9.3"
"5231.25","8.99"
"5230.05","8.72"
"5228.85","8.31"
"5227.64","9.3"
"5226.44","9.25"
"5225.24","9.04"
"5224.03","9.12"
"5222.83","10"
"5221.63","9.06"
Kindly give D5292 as 1.13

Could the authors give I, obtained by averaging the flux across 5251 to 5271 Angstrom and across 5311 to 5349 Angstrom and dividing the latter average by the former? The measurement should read 1.1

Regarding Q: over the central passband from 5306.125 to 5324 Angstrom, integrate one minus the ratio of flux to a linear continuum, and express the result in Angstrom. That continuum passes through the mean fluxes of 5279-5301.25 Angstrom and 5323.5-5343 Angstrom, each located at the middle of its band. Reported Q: -1.7 Angstrom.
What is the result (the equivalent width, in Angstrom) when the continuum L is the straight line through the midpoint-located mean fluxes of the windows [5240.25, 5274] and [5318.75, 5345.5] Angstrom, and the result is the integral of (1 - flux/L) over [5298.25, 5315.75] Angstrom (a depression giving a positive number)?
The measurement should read -0.8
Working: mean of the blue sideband 8.6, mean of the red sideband 9.45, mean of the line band 9.57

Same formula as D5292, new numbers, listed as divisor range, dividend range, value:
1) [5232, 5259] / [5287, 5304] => 1.08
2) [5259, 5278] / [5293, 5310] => 1.15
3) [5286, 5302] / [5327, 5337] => 0.93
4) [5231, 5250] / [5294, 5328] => 1.14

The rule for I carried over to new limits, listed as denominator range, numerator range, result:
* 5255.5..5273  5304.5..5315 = 1.16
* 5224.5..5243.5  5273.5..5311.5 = 1.05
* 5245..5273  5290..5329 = 1.13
